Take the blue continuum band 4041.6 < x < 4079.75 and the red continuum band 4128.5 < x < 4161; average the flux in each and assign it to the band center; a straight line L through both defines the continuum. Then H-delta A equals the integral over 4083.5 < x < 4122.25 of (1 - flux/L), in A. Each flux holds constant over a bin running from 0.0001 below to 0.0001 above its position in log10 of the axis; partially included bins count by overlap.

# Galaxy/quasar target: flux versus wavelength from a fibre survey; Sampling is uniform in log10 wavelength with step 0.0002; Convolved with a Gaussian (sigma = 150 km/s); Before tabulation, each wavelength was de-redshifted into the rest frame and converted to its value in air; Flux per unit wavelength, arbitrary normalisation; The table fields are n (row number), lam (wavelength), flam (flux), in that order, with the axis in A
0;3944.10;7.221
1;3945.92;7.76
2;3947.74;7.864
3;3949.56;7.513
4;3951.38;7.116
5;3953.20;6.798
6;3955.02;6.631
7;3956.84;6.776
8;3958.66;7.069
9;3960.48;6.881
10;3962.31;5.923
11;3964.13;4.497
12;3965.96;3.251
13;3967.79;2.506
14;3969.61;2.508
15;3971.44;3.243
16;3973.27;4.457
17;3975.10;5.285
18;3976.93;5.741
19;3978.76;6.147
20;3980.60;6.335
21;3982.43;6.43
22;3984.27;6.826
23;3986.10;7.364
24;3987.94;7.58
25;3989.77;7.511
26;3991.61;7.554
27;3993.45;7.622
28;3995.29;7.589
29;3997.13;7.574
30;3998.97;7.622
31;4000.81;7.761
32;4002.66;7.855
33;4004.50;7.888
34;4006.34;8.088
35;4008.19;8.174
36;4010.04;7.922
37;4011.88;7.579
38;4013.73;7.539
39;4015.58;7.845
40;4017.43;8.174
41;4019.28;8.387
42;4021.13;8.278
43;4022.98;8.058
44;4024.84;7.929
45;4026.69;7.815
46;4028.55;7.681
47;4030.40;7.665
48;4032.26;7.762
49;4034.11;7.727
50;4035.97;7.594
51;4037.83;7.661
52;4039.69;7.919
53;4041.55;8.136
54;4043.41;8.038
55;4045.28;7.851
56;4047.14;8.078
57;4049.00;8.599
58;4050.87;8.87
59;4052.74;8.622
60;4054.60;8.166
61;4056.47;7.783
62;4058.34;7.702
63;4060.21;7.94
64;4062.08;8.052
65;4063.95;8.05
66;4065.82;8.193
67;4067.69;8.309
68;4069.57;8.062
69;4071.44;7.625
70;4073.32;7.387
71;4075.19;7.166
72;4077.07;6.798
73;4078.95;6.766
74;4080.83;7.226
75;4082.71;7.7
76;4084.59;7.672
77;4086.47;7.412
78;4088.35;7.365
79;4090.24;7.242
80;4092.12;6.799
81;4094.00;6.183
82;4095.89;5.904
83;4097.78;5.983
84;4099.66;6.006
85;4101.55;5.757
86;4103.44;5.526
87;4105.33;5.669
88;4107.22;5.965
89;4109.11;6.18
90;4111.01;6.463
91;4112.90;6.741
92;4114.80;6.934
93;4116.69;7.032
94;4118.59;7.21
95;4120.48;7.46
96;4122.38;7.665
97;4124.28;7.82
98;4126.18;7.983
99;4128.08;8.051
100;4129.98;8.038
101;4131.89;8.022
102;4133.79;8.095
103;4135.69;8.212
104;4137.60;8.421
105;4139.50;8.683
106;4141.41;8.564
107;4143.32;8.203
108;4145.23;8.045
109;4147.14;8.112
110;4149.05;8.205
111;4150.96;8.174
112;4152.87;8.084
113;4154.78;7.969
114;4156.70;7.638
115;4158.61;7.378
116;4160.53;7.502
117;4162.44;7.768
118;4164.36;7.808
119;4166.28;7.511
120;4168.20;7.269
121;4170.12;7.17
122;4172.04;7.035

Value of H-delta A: 6.76 A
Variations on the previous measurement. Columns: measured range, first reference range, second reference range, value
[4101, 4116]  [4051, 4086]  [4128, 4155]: 3.4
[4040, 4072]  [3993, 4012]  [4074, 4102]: -4.2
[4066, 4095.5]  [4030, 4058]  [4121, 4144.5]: 2.8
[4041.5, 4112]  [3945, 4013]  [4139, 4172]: -0.2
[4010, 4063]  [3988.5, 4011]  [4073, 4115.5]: -4.8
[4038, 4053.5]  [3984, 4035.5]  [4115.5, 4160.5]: -0.8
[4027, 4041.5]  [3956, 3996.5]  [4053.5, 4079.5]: -1.4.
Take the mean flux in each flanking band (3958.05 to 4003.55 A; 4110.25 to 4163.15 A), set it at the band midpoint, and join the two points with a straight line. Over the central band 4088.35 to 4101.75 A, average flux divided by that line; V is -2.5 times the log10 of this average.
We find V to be 0.16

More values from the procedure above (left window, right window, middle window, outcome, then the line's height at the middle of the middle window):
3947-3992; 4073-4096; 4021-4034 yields -0.201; 6.53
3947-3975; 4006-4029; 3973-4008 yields -0.042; 6.79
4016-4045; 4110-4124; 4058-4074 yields -0.050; 7.58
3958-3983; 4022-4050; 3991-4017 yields -0.200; 6.48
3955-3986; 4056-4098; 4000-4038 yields -0.250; 6.27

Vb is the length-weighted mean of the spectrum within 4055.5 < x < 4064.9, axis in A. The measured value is 7.91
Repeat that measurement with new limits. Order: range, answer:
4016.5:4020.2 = 8.28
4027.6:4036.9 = 7.69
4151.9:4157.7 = 7.9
